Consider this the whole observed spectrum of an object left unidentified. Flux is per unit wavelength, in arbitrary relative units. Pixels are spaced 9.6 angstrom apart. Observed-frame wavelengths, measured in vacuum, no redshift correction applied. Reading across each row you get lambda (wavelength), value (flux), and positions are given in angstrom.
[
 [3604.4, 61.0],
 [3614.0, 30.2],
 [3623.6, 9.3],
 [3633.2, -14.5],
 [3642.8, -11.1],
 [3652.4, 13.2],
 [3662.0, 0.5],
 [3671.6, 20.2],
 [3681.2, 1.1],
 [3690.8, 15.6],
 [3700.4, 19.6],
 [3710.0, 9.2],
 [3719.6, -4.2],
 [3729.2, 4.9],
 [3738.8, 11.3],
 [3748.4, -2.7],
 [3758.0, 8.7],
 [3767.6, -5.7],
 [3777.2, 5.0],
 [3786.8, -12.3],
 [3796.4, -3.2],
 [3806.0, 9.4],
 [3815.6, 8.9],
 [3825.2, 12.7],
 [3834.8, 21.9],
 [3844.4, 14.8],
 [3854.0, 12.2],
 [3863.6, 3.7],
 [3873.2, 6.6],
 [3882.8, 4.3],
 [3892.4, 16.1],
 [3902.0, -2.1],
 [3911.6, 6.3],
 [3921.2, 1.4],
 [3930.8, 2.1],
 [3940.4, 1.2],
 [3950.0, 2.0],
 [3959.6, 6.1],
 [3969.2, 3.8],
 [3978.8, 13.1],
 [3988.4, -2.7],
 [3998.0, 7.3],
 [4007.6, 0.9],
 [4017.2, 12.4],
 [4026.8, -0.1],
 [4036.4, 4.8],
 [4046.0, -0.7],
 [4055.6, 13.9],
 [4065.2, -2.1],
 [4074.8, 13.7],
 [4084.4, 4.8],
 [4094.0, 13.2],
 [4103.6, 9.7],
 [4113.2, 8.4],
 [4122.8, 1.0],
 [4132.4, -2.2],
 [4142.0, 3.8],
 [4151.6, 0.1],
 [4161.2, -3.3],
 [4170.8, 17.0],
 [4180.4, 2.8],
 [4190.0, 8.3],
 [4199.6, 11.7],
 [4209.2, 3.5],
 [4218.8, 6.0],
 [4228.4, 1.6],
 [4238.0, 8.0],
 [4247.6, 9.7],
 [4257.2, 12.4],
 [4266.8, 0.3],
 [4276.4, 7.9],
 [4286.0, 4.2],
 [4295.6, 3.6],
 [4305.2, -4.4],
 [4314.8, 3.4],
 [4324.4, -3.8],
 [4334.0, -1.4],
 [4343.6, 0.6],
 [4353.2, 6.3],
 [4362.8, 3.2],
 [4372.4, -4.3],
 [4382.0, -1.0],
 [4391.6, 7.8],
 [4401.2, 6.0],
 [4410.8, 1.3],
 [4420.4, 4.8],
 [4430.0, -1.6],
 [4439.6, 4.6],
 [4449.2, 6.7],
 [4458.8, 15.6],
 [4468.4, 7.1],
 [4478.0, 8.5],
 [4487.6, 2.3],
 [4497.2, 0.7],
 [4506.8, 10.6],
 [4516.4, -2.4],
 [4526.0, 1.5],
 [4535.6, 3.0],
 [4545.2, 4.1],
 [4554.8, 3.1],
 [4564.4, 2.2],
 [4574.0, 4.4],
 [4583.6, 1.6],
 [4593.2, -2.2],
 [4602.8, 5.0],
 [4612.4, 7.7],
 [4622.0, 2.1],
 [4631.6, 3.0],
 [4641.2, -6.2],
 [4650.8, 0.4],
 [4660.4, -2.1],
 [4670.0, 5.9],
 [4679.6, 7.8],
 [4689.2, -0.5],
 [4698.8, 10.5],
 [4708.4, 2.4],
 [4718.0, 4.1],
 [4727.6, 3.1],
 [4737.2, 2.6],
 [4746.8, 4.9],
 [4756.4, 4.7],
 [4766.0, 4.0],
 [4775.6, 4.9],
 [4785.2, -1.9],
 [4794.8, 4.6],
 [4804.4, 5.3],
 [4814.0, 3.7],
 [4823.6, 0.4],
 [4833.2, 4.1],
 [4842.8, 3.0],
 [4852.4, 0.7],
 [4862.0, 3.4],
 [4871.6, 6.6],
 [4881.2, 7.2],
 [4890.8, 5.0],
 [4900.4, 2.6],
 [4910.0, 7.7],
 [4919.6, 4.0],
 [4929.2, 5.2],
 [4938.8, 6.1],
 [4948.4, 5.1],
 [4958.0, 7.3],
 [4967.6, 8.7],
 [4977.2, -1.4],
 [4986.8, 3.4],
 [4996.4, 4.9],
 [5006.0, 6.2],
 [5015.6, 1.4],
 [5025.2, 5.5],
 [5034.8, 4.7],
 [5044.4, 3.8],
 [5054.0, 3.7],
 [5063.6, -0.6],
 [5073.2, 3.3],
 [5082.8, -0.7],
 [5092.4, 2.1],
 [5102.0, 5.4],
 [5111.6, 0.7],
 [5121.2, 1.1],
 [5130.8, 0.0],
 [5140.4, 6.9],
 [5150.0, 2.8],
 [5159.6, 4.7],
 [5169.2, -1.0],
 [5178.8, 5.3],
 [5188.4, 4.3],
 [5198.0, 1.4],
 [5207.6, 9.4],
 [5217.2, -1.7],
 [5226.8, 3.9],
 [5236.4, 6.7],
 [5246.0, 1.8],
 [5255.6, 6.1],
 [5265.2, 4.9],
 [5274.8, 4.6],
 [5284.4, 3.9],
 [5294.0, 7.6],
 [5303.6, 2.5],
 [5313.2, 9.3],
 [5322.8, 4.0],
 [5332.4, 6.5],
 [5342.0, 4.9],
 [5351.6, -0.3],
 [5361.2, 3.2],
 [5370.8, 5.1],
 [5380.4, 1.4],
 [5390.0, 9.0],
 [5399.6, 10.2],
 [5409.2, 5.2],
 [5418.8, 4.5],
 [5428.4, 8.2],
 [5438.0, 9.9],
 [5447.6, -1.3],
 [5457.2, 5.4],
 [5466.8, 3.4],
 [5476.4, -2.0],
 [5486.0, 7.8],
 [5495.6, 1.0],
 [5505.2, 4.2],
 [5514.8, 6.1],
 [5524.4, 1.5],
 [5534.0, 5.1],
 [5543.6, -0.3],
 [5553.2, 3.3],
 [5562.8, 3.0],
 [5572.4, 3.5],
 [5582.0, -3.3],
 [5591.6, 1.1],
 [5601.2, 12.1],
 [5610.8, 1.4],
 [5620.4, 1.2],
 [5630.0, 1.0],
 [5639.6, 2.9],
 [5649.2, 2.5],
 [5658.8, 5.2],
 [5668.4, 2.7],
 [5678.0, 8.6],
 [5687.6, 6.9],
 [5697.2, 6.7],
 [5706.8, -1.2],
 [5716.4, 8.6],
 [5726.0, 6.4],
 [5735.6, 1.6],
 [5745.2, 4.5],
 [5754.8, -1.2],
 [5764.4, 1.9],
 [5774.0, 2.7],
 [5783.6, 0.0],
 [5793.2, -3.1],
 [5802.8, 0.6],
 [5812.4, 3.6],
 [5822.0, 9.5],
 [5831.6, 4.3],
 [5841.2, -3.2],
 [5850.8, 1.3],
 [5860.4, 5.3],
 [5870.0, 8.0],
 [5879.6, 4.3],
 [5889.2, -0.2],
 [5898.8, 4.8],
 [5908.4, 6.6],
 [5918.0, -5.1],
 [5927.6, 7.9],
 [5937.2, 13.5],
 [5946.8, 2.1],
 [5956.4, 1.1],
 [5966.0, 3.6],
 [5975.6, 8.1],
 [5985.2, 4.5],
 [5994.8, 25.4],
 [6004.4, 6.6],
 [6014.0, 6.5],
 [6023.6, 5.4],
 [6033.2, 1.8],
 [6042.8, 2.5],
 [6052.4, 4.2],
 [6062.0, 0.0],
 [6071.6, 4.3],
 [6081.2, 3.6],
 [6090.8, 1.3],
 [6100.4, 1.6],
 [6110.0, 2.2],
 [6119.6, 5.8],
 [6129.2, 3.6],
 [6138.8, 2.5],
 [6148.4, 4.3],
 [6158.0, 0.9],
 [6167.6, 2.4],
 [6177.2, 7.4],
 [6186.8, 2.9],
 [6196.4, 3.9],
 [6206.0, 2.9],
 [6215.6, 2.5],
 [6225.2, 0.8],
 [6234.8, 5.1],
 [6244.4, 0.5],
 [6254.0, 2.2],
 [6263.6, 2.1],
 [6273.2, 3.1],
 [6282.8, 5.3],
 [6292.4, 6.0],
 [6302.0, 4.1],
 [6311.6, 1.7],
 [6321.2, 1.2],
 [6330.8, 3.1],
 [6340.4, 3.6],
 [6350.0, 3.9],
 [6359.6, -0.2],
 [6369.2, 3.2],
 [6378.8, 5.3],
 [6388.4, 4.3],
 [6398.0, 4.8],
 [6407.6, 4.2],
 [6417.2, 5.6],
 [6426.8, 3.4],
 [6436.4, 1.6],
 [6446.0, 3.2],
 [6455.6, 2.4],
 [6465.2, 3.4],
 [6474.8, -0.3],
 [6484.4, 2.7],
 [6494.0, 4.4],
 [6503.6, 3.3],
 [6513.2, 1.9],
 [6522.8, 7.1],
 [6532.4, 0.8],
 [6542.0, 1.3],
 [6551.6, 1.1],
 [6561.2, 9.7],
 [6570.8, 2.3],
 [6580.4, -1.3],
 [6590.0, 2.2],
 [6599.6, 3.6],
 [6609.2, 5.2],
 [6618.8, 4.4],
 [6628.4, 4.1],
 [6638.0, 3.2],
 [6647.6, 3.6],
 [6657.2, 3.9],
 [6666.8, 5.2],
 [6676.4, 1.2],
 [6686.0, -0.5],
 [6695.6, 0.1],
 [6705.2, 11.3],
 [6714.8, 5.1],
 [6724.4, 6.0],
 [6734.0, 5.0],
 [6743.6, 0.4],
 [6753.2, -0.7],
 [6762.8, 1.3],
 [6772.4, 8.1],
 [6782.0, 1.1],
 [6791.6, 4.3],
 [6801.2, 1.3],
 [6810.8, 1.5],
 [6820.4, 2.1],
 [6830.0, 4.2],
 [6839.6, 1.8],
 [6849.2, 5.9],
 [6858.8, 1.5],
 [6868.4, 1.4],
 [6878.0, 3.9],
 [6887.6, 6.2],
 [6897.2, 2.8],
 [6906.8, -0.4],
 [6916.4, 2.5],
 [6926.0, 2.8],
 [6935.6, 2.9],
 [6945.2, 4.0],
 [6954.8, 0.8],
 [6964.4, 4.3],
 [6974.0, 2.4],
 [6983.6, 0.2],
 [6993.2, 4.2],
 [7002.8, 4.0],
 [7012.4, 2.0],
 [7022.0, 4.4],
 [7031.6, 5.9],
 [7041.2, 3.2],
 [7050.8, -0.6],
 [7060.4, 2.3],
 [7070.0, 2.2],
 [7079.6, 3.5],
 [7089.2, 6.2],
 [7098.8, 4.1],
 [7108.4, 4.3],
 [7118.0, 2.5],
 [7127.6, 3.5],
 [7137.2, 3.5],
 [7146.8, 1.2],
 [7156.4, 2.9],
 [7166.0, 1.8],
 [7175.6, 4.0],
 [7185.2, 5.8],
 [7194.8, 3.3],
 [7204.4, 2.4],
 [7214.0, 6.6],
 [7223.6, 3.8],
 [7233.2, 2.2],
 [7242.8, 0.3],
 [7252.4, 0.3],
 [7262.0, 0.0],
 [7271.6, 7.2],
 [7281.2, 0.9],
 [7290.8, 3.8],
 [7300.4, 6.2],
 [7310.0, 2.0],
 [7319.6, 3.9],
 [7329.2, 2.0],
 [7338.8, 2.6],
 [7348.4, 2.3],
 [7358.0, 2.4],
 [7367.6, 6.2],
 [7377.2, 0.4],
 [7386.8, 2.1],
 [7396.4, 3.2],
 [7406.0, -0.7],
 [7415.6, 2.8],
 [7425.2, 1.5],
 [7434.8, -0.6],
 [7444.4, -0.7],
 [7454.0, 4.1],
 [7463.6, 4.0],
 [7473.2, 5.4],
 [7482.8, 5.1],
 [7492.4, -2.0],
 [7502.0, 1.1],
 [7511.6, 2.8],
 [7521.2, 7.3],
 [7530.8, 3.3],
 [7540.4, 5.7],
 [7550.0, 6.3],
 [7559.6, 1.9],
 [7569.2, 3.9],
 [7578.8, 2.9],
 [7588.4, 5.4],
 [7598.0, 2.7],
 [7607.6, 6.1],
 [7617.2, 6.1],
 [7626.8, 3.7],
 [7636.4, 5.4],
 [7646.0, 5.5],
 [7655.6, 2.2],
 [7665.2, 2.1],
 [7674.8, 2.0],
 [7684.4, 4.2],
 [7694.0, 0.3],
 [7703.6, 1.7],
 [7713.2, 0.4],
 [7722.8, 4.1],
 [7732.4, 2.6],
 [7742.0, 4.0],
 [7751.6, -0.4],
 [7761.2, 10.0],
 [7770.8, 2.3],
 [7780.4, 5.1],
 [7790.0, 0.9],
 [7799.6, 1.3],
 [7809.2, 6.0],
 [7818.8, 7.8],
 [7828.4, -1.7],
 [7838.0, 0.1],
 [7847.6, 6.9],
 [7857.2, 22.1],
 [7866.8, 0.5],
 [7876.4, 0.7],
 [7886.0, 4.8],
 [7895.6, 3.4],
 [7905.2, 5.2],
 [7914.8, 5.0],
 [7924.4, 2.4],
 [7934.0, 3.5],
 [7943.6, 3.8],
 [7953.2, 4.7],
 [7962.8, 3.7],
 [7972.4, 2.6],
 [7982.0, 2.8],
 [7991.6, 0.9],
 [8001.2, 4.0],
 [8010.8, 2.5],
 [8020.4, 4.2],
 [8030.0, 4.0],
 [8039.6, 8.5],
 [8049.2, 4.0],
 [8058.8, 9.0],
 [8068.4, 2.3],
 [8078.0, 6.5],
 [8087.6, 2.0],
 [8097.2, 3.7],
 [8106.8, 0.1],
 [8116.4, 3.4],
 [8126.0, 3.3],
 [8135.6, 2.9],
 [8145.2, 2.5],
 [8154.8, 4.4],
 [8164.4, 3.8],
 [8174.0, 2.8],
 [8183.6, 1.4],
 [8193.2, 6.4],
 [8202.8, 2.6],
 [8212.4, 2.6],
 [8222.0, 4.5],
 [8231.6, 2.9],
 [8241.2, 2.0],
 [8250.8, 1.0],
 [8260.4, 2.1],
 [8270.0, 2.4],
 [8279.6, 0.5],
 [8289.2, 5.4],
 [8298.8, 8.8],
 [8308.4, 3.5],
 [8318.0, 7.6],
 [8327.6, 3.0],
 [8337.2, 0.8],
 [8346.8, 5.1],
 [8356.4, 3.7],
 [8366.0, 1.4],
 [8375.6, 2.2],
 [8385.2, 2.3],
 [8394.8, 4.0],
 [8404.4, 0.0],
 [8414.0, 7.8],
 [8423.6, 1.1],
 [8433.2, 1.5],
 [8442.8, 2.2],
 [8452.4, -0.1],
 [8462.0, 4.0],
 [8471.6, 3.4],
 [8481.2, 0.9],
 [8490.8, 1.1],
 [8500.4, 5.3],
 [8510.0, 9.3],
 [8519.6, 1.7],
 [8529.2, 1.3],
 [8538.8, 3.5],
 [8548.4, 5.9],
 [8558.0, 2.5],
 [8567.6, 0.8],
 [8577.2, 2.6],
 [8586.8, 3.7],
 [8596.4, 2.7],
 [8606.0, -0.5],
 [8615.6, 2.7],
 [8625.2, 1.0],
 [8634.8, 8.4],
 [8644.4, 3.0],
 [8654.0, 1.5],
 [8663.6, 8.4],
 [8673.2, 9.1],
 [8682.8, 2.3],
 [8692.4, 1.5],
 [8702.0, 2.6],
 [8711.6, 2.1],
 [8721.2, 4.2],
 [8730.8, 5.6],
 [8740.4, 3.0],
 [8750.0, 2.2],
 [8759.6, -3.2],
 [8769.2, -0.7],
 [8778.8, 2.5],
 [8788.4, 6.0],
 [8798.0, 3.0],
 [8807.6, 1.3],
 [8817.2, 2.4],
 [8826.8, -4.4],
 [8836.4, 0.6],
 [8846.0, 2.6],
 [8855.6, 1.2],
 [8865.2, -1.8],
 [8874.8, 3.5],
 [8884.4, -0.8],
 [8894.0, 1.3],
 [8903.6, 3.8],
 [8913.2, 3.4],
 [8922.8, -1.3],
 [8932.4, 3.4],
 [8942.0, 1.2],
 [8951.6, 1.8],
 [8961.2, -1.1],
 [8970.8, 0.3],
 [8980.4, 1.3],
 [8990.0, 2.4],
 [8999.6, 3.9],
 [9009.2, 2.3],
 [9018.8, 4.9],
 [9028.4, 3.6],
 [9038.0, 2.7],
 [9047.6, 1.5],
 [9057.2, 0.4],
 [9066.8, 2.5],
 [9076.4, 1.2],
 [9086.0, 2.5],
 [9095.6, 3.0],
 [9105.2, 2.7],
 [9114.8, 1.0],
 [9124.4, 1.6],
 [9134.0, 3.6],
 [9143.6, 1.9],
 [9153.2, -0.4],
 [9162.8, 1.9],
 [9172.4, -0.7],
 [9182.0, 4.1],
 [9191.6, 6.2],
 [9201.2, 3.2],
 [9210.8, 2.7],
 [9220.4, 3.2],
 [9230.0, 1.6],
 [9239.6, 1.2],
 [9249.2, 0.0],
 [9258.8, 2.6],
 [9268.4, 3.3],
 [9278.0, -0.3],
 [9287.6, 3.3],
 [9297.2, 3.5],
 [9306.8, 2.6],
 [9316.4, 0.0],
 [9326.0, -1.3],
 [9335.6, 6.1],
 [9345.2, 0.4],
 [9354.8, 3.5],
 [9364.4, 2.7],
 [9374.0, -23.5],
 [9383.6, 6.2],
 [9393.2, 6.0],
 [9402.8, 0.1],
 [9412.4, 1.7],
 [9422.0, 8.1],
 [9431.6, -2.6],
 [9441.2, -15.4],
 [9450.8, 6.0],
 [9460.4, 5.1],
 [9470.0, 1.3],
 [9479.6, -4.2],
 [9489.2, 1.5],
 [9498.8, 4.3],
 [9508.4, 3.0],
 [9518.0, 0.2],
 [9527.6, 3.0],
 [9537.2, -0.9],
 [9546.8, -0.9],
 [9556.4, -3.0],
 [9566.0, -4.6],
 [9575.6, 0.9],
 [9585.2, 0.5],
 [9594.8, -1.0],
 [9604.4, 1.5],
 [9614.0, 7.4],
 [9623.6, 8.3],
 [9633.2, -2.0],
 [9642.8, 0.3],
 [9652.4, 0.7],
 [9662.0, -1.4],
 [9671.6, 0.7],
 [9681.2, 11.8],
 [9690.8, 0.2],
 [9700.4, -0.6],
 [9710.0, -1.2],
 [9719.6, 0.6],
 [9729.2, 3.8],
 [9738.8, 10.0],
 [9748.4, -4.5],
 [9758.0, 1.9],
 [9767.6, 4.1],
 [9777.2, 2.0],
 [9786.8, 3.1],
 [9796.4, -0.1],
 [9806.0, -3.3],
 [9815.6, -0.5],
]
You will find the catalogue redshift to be 0.197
